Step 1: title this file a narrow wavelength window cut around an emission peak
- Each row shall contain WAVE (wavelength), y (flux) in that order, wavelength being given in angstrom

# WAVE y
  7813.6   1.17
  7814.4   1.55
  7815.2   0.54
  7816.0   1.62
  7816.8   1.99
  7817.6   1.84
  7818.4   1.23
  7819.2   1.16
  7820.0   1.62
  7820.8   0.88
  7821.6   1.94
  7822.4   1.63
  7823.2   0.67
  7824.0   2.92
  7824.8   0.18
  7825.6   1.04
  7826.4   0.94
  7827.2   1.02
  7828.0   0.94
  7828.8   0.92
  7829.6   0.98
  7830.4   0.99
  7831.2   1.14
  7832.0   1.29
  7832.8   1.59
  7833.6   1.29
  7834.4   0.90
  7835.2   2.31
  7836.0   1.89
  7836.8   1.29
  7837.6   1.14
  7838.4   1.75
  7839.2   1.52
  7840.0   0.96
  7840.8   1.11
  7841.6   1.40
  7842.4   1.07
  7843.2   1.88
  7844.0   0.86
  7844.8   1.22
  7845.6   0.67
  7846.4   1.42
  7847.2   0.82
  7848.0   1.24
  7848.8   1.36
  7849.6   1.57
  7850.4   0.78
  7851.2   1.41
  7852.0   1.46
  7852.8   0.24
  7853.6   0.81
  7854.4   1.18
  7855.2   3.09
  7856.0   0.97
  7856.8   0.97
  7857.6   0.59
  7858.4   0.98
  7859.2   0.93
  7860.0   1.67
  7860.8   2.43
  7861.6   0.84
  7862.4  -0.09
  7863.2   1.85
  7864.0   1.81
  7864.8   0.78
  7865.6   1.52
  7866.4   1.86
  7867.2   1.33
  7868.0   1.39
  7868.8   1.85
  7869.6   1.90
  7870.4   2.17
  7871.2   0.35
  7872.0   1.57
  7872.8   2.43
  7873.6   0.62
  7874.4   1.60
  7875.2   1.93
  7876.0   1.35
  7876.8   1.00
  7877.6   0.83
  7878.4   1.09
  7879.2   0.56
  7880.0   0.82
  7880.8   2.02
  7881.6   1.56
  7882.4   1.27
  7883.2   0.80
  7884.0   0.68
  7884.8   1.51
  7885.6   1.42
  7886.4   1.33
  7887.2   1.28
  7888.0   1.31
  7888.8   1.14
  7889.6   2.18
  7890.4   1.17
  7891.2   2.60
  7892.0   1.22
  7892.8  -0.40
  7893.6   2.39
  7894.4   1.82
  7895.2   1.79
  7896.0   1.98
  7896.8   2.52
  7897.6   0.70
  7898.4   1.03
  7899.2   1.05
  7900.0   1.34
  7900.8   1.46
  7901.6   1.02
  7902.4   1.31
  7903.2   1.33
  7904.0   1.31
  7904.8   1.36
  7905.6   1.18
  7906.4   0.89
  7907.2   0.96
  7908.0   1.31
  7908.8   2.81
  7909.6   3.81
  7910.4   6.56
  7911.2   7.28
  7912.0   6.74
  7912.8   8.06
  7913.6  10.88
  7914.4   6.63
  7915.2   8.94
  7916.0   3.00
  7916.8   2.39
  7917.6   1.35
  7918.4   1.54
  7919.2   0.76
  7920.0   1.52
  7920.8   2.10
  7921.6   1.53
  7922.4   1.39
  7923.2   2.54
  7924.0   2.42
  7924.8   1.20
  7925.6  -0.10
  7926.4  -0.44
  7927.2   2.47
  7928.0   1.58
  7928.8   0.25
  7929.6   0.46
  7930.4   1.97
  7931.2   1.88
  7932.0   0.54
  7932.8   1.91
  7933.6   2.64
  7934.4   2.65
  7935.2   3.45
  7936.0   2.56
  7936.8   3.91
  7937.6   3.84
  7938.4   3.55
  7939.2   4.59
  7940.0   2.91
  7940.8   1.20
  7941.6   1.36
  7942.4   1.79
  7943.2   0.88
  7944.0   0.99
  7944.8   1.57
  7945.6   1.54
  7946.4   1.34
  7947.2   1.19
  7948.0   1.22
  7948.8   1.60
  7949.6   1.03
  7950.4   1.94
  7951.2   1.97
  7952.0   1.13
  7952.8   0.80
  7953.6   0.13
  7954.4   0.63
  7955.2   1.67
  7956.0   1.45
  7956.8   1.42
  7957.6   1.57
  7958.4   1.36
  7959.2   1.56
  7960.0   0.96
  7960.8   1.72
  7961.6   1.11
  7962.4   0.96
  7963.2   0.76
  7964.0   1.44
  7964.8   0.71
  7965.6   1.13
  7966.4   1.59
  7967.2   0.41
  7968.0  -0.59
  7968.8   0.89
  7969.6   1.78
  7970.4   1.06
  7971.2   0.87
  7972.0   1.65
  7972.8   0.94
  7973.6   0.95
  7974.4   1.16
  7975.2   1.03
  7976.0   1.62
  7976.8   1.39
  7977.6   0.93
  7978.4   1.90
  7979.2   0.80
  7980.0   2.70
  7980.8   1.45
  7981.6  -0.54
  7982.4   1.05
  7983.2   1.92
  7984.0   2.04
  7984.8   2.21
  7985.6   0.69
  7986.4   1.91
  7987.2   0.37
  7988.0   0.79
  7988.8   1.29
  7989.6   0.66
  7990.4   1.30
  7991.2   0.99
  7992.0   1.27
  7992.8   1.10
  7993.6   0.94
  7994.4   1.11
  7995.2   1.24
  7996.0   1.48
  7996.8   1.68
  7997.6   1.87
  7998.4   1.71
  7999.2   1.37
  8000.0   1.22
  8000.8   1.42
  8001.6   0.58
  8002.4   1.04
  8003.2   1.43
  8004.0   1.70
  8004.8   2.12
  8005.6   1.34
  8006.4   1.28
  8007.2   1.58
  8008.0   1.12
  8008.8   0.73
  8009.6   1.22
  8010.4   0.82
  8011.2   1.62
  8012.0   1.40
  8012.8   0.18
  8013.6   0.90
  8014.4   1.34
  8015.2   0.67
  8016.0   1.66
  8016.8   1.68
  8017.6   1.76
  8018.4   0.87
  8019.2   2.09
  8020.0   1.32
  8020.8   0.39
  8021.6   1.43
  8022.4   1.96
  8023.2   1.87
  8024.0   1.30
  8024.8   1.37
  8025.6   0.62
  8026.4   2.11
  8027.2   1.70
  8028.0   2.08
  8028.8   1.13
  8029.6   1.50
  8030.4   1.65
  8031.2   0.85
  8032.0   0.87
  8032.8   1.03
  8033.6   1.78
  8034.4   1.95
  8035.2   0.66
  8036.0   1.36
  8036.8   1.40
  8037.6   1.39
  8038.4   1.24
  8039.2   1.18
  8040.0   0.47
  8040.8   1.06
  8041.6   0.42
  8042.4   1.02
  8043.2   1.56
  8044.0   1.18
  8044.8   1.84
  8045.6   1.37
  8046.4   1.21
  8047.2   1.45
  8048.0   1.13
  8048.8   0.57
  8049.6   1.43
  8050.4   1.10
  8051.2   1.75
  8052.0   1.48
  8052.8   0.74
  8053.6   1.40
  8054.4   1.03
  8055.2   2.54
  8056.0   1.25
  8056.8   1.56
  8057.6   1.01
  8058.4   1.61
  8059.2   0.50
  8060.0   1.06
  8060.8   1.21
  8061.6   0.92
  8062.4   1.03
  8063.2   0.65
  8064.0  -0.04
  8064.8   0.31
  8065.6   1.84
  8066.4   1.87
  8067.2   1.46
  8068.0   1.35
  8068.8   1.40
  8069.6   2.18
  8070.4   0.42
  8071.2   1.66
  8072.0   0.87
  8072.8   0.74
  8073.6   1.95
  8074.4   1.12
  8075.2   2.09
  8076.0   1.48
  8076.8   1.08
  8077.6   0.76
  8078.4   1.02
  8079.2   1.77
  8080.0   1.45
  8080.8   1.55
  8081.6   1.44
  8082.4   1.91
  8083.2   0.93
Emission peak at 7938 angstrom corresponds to [N II] 6583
